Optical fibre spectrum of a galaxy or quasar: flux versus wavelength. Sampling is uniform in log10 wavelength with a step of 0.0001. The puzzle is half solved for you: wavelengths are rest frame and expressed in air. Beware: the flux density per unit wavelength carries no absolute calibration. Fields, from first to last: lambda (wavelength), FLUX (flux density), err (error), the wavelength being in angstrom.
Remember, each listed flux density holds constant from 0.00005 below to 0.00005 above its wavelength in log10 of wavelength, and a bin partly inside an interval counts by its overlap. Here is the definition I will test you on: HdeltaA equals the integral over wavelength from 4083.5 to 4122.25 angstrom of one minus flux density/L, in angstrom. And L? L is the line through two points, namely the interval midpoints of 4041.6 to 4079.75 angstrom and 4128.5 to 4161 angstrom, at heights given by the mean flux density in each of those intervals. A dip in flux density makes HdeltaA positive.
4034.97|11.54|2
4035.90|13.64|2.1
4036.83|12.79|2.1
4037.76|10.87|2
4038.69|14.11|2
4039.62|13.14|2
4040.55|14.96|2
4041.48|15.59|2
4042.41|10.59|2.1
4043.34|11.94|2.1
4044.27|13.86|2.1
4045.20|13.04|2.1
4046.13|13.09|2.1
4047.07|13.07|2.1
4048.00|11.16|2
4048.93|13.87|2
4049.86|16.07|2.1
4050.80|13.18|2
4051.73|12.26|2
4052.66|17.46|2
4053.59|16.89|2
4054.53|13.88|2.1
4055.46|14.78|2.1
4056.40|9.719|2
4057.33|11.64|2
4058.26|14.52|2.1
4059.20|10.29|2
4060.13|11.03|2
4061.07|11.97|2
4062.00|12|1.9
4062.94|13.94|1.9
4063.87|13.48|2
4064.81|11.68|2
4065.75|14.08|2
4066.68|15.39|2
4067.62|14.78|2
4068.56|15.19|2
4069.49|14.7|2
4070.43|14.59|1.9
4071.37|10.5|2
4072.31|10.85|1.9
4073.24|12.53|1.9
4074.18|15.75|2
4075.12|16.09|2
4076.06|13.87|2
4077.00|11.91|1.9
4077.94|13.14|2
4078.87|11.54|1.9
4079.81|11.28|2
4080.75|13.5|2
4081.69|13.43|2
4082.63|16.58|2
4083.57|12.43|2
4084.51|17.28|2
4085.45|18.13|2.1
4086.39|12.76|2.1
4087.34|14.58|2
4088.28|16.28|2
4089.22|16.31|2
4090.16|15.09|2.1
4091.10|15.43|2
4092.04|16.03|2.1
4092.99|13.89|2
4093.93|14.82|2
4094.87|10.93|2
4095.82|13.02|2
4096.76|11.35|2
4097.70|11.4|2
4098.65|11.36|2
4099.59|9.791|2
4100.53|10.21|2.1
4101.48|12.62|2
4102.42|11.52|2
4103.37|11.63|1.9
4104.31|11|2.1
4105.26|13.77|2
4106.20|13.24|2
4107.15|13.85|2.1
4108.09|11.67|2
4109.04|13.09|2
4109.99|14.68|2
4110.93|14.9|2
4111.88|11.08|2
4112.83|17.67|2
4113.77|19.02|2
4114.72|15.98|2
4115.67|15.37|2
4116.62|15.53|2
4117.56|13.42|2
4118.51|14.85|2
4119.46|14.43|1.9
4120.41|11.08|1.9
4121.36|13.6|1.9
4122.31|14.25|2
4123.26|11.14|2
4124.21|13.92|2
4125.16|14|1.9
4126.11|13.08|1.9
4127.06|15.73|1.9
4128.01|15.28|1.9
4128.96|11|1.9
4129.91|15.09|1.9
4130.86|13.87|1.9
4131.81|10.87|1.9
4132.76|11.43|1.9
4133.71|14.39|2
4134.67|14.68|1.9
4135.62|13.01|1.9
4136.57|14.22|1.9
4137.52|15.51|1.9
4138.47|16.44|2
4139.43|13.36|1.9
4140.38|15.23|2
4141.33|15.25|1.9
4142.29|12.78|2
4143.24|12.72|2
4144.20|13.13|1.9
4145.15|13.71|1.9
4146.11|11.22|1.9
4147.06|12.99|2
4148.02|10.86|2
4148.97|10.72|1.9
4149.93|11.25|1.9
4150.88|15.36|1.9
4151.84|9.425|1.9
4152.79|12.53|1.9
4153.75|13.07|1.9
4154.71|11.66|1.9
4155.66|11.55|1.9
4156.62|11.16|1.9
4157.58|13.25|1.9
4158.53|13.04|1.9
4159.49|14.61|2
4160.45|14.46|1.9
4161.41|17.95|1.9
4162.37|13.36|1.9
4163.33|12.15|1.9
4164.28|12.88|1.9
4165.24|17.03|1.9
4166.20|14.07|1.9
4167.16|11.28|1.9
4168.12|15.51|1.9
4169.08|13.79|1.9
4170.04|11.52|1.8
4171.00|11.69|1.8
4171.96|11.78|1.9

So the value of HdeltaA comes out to -1.9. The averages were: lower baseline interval 13.3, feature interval 13.8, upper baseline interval 13.1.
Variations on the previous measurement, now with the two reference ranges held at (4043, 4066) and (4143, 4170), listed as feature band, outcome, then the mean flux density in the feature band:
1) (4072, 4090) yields -1.4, 14.2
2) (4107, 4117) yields -1.3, 14.8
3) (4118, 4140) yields -1.1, 13.7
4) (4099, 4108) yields 0.8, 12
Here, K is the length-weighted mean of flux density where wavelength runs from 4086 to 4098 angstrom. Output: 14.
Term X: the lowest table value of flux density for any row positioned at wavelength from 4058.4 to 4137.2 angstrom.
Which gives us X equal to 9.791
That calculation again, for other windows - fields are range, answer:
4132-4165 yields 9.425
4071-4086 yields 10.5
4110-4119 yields 11.08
